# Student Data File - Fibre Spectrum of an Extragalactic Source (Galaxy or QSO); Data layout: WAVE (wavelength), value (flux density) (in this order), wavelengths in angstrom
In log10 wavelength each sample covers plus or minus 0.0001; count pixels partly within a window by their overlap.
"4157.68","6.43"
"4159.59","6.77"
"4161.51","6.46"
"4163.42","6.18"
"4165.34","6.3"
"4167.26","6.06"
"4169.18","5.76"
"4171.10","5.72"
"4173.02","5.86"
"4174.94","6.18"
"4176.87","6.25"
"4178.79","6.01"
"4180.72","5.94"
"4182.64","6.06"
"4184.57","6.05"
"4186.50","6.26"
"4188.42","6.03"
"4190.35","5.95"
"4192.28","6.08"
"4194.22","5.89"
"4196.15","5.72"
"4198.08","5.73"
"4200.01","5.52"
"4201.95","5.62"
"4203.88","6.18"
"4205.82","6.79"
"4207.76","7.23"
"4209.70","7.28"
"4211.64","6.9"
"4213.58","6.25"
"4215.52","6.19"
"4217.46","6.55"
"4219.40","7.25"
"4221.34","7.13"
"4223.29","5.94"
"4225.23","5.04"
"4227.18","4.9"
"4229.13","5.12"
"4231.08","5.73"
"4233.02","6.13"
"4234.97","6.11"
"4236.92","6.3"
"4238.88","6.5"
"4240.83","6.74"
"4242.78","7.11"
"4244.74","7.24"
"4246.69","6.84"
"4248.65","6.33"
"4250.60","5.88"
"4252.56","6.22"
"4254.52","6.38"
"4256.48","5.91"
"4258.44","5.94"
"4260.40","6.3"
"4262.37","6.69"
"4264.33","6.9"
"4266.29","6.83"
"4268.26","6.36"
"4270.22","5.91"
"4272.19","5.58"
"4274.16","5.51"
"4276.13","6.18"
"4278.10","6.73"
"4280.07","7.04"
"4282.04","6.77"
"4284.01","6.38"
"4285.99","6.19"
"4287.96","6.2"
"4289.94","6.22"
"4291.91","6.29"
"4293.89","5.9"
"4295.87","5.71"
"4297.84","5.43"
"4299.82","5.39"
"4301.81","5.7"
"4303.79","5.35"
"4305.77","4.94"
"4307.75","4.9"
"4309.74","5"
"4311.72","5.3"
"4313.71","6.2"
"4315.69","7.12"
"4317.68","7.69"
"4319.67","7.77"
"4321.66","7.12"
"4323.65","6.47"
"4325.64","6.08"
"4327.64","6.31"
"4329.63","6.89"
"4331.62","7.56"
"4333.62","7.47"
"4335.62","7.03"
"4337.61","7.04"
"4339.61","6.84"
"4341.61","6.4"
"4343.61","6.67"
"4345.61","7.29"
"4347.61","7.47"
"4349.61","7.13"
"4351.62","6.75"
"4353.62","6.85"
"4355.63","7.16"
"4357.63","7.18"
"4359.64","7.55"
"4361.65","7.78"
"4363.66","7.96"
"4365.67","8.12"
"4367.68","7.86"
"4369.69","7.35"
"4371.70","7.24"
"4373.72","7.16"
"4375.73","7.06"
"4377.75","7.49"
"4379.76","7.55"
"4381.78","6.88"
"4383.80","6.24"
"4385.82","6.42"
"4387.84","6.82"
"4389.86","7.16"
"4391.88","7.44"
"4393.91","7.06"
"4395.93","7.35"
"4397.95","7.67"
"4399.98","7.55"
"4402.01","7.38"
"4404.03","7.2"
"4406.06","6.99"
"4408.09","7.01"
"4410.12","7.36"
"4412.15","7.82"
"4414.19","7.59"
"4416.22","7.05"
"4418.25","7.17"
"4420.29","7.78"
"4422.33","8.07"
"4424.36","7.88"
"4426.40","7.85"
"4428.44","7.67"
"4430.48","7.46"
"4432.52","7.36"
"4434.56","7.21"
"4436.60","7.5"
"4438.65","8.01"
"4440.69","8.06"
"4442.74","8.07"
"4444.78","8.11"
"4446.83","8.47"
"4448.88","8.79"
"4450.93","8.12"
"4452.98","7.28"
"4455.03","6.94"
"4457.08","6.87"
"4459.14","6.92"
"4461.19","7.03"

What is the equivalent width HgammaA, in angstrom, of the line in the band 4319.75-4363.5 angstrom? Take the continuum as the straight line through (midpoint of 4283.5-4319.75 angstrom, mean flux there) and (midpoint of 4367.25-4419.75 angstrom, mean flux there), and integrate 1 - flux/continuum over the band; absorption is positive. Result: -3.6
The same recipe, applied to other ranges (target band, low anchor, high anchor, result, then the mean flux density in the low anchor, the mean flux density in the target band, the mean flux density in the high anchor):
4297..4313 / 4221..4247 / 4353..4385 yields 3.6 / 6.16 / 5.26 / 7.34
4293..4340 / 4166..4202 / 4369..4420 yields 3.1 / 5.94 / 6.3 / 7.21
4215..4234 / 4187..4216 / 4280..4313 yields 0.4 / 6.23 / 6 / 5.77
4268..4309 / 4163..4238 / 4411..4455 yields 4.9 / 6.11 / 5.92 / 7.76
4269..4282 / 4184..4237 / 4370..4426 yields 0.7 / 6.14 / 6.21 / 7.28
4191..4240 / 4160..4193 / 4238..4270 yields 1.0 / 6.08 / 6.16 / 6.5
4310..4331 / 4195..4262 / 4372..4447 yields 0.6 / 6.27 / 6.65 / 7.42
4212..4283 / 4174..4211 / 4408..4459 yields 2.1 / 6.15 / 6.3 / 7.66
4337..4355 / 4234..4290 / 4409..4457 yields 0.2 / 6.39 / 6.94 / 7.7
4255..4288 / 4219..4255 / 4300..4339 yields -0.1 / 6.24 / 6.32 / 6.4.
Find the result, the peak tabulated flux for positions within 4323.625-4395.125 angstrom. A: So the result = 8.12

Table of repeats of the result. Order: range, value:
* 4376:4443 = 8.07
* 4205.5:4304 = 7.28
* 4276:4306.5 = 7.04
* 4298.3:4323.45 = 7.77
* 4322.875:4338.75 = 7.56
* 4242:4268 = 7.24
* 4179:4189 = 6.26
